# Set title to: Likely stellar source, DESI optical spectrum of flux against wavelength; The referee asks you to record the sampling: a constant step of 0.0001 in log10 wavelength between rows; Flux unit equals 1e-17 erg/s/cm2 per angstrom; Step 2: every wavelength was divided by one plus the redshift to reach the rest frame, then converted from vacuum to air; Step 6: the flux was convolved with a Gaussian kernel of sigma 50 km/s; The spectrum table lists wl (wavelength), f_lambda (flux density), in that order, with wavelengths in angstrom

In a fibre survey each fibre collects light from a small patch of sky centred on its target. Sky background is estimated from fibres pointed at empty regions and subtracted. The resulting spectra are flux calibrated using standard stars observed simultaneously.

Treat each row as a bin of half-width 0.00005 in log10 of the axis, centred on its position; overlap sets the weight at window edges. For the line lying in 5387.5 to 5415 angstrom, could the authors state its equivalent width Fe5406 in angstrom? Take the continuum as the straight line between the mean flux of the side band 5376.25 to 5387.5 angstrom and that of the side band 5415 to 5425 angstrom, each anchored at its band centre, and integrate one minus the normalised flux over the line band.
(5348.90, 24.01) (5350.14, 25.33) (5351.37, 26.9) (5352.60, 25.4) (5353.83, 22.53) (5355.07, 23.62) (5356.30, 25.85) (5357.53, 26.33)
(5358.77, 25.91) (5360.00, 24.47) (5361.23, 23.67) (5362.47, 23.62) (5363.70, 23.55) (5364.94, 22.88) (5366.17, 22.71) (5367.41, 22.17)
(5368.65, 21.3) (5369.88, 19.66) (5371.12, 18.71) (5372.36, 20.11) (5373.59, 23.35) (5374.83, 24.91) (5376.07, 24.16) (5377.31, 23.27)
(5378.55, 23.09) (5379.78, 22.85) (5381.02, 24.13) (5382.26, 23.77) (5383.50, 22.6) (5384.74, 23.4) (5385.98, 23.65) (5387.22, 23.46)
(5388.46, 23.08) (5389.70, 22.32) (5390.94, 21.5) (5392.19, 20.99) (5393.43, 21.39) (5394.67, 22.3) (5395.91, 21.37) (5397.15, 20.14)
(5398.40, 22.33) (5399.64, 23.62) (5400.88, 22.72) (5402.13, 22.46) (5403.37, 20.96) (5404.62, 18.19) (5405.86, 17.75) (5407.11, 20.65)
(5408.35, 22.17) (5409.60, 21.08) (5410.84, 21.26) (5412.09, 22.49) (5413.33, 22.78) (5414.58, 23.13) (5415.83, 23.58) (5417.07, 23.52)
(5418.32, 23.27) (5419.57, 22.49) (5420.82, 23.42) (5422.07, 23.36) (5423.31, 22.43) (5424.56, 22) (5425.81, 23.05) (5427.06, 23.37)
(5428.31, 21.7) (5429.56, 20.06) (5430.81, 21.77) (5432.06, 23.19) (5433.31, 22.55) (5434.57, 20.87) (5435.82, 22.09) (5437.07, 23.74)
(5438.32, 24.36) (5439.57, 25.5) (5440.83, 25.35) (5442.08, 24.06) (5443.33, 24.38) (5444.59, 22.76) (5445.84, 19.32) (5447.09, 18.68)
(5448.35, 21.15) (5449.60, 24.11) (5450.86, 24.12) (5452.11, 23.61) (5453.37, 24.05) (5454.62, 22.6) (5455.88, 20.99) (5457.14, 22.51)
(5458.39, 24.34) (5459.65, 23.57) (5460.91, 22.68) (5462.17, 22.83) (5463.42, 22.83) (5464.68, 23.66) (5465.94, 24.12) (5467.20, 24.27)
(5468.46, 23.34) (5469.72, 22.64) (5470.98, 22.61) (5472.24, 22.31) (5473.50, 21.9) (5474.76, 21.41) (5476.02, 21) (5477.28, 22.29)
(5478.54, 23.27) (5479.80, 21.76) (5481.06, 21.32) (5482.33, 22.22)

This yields 1.9 angstrom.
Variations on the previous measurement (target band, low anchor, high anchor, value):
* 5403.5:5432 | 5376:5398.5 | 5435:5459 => 1.03 angstrom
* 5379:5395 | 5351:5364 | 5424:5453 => 0.83 angstrom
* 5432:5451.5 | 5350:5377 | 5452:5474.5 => 0.19 angstrom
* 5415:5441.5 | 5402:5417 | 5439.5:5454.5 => -0.88 angstrom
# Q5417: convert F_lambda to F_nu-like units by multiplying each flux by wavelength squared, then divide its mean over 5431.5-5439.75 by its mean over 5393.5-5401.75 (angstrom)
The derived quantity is 1.06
